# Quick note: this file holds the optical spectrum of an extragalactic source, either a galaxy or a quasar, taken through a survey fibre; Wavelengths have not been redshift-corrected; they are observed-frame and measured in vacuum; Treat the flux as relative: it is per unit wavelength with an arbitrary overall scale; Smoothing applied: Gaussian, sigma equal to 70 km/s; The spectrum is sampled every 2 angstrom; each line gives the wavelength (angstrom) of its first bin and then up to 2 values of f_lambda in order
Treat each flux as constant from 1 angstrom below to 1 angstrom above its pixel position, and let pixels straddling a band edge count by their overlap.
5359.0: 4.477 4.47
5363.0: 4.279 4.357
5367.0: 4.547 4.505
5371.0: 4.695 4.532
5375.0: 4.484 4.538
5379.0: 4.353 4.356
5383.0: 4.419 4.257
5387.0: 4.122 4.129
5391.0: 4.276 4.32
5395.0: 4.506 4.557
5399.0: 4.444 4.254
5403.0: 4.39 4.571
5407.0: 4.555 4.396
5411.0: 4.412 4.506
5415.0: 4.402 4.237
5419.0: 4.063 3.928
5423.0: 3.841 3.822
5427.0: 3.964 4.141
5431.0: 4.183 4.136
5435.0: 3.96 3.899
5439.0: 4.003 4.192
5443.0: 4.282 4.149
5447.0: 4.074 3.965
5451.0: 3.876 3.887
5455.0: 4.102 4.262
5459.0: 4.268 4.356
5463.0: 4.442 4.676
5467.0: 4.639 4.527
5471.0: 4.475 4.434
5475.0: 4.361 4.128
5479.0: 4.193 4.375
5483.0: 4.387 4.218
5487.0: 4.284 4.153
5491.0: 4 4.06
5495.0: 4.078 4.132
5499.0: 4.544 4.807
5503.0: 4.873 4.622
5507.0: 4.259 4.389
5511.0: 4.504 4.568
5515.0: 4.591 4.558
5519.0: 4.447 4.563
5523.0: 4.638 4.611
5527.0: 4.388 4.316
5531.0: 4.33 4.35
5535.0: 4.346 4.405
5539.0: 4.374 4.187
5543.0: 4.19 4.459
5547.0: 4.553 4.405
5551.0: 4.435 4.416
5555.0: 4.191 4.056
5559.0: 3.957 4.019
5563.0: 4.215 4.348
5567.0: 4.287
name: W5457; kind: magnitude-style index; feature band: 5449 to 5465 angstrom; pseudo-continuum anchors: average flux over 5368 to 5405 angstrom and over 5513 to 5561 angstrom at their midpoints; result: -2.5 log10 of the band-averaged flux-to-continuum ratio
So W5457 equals 0.05 mag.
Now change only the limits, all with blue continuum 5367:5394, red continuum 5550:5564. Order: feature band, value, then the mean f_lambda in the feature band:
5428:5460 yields 0.06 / 4.09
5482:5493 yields 0.02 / 4.19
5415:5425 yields 0.08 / 4.04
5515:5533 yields -0.06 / 4.48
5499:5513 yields -0.08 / 4.57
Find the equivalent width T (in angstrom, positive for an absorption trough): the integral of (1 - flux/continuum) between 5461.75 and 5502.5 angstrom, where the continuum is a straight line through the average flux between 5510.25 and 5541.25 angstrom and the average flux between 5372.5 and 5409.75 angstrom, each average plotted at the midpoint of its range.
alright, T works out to 0.7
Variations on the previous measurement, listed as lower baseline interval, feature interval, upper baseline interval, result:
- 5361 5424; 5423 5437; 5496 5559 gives 1.2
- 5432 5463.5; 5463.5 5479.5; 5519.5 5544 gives -0.9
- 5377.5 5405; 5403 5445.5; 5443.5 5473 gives 1.3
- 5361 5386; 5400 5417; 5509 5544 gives 0.1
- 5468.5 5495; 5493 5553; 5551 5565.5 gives -3.1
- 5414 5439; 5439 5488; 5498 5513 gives 0.3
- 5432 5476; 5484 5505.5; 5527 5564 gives -0.4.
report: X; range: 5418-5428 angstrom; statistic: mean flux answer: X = 3.92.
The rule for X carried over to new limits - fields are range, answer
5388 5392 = 4.2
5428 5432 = 4.16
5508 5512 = 4.45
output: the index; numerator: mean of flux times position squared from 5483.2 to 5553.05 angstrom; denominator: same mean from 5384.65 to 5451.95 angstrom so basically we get 1.09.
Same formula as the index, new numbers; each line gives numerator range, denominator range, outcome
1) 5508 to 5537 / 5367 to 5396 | 1.07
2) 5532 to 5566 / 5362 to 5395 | 1.04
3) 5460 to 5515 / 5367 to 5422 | 1.04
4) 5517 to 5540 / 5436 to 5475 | 1.07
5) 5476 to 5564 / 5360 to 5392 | 1.04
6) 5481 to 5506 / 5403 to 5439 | 1.07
